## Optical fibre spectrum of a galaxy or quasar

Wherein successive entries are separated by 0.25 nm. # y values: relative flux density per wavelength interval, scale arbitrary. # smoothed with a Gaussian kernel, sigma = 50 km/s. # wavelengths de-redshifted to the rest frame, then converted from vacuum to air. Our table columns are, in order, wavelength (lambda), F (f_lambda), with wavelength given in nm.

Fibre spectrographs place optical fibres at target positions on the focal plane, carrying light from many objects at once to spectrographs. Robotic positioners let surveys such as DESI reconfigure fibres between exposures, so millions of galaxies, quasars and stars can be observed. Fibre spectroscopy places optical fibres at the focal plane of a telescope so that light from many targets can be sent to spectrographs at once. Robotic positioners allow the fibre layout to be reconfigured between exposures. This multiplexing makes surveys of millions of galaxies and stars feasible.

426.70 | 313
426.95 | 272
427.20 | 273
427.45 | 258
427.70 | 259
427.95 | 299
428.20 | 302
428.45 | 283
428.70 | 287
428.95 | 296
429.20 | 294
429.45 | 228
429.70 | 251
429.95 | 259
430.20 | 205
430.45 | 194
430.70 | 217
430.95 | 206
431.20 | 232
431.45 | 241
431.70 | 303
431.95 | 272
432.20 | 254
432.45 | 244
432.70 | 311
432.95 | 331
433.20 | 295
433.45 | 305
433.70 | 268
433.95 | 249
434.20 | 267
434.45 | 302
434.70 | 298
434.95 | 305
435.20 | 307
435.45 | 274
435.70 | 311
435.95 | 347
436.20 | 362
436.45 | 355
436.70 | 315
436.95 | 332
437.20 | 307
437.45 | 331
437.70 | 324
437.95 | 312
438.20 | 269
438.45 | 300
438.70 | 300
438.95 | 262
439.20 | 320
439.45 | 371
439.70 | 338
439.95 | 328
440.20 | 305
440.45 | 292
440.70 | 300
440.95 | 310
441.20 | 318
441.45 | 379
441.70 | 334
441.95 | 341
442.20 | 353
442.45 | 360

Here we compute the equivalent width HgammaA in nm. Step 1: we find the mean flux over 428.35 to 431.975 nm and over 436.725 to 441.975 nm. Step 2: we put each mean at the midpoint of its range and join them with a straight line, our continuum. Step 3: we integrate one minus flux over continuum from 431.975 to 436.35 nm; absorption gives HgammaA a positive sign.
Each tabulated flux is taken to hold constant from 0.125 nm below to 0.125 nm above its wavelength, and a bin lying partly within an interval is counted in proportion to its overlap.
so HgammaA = -0.249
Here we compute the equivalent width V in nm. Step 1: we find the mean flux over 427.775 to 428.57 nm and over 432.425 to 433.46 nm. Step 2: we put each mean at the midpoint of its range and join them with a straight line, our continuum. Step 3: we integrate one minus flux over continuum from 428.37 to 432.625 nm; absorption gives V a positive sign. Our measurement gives 0.65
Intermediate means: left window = 292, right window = 301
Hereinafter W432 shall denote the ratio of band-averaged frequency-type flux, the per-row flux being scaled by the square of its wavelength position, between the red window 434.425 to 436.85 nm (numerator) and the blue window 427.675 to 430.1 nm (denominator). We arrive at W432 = 1.19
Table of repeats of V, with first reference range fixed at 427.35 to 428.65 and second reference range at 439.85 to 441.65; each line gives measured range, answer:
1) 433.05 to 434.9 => 0.09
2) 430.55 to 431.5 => 0.22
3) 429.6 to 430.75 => 0.25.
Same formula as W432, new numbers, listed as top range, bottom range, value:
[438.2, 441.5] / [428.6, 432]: 1.32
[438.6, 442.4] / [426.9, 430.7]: 1.31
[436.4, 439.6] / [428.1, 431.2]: 1.30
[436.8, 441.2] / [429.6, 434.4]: 1.24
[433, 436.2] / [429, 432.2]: 1.24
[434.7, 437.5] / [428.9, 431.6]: 1.39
